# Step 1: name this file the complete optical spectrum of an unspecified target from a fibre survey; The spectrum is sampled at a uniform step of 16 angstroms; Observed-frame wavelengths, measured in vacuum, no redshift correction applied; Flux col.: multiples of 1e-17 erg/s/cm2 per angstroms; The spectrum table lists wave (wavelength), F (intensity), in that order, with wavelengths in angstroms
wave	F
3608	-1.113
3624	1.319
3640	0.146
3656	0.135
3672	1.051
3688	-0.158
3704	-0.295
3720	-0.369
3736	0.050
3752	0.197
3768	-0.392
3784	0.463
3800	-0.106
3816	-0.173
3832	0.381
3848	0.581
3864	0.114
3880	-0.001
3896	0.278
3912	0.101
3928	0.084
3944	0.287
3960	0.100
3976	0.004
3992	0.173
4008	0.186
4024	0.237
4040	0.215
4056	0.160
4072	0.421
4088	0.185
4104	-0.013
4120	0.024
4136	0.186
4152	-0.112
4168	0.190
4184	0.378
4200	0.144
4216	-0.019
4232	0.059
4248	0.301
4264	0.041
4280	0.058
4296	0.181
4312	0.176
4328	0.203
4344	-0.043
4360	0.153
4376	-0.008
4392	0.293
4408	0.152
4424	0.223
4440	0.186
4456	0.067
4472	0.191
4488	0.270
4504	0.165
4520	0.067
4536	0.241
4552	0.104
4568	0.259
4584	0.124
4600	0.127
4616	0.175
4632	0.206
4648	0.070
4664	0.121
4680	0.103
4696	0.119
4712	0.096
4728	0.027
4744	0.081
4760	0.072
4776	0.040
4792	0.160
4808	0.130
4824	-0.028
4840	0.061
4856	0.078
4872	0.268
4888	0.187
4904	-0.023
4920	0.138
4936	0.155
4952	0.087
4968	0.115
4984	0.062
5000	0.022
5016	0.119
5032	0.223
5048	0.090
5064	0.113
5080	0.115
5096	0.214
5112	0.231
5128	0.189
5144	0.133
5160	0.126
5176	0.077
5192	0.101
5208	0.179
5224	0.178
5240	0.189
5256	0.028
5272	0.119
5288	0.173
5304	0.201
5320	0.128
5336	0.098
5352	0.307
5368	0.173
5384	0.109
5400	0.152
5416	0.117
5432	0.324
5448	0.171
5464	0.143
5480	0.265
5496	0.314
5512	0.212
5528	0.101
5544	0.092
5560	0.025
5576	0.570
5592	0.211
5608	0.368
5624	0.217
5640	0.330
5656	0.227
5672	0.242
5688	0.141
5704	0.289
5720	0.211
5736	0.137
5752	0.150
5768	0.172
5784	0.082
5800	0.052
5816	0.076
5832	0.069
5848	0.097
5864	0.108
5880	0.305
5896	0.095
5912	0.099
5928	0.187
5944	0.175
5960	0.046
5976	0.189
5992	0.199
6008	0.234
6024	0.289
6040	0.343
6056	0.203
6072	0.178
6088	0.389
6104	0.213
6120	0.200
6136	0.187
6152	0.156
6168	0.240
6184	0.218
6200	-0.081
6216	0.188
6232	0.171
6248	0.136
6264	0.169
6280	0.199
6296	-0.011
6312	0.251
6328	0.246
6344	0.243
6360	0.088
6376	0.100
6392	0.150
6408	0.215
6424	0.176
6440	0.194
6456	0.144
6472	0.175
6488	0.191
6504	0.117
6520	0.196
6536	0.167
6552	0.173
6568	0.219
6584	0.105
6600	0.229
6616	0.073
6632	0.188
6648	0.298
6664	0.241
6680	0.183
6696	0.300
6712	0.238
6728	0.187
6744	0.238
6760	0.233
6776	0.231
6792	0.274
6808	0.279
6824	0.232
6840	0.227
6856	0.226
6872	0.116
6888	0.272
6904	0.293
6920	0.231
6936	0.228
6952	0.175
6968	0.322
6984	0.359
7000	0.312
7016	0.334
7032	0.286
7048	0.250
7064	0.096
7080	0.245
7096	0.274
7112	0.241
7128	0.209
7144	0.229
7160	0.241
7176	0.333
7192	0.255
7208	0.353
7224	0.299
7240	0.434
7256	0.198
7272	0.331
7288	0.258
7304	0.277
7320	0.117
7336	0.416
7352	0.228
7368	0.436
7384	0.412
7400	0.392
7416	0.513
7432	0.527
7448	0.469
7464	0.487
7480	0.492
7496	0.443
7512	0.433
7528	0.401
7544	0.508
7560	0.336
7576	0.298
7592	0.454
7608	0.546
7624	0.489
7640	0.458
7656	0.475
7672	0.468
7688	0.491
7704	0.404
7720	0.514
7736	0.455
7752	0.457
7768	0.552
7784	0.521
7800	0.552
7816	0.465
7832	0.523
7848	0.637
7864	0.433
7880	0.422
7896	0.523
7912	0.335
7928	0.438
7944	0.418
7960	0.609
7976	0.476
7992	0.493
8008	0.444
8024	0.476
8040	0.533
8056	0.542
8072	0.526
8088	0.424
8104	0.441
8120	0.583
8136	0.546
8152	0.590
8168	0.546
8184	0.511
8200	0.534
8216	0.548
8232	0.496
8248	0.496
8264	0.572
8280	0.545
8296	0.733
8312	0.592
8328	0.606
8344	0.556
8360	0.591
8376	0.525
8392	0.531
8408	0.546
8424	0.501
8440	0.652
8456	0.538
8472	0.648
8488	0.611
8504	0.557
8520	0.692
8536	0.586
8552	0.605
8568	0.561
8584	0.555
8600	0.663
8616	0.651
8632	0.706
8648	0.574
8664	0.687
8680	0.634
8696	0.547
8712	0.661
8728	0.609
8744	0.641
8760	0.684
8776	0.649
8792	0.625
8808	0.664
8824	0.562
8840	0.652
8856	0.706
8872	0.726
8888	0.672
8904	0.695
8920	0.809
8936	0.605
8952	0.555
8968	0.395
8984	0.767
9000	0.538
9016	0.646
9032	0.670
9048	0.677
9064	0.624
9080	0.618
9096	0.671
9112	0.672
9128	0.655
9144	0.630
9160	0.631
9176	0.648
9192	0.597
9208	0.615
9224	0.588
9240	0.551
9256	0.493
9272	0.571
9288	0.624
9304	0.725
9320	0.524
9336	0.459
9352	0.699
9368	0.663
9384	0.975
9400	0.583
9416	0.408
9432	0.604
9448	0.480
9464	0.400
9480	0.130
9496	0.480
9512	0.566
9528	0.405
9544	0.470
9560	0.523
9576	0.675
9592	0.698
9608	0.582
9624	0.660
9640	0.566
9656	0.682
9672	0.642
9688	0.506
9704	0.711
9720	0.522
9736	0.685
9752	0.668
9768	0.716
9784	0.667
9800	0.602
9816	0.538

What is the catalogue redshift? 0.845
